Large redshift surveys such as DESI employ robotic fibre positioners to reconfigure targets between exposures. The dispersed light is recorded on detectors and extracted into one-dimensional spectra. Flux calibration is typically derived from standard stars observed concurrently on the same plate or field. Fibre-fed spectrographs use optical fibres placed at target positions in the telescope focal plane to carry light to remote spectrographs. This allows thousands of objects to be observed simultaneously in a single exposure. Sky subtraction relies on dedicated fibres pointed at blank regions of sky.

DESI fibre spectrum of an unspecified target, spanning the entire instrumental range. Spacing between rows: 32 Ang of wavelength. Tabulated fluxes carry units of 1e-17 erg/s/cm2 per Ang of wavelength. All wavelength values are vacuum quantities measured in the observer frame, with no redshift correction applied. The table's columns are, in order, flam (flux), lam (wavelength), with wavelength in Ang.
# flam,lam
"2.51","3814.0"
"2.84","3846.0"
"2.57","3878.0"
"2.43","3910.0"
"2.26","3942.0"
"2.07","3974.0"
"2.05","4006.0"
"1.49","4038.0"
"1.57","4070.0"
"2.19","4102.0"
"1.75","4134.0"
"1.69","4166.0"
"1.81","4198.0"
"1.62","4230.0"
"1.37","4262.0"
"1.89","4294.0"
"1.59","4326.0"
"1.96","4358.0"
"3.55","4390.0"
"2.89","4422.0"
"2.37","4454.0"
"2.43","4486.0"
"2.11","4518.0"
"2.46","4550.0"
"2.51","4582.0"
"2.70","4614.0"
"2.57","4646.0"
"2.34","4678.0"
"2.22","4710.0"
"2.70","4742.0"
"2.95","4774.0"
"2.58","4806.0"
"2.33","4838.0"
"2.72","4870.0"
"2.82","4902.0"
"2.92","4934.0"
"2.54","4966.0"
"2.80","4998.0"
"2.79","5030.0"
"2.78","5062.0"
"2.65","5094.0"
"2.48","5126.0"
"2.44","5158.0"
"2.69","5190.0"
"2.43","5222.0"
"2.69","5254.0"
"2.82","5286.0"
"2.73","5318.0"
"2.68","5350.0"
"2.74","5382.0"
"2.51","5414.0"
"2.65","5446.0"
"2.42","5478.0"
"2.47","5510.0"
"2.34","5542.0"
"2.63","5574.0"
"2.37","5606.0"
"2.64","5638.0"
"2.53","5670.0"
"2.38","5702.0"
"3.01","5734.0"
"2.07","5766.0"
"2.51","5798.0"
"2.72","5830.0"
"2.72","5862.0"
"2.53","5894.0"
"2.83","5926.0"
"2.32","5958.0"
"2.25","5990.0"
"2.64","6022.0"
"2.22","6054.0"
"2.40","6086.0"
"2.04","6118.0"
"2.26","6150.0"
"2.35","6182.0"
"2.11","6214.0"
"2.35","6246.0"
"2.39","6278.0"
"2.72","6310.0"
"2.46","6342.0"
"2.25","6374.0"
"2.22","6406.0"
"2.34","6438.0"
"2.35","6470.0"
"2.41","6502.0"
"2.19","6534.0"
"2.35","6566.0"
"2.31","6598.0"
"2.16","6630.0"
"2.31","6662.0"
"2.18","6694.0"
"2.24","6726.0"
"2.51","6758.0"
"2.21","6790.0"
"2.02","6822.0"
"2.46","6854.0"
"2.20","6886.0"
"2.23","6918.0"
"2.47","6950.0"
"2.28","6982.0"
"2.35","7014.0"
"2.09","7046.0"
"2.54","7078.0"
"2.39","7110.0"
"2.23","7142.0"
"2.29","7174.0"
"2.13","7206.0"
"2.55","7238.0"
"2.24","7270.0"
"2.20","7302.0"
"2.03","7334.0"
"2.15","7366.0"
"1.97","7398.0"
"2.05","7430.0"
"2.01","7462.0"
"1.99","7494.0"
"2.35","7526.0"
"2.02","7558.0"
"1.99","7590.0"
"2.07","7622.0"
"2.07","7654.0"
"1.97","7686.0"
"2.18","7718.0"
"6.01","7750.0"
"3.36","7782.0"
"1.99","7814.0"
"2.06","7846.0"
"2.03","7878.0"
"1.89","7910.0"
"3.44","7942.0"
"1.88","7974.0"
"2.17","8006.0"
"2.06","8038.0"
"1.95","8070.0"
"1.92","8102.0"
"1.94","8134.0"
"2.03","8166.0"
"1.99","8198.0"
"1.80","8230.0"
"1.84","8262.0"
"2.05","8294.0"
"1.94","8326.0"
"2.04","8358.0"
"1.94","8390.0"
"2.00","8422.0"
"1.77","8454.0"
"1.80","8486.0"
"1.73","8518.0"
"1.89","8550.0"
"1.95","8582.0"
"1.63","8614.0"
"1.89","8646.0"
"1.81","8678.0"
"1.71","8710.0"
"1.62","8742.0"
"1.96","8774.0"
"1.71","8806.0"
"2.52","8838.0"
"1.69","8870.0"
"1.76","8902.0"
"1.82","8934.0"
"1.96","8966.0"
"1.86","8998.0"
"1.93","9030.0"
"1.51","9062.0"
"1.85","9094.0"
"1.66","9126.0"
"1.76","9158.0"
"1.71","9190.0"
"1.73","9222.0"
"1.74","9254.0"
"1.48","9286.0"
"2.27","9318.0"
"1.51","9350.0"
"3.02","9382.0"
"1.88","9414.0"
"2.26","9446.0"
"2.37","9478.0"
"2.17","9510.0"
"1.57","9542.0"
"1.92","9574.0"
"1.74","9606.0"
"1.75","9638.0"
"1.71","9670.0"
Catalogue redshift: 0.18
